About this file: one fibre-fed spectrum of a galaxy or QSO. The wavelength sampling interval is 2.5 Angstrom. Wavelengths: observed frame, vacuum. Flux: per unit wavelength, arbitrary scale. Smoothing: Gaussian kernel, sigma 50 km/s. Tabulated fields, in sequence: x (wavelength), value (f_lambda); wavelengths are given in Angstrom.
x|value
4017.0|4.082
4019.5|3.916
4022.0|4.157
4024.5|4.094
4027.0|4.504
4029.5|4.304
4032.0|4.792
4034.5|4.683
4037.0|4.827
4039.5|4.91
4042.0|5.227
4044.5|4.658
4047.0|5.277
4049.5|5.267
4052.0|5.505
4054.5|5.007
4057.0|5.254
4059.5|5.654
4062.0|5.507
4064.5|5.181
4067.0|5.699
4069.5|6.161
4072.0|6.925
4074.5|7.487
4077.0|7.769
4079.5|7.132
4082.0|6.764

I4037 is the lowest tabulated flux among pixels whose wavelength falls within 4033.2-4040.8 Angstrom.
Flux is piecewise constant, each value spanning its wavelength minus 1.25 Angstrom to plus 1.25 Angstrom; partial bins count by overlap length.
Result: 4.683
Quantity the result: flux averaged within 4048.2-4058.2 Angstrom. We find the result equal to 5.26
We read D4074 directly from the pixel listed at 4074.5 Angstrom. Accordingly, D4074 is 7.487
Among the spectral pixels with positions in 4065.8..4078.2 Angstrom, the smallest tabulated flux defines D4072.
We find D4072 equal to 5.699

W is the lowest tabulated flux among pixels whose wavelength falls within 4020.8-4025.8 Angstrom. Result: 4.094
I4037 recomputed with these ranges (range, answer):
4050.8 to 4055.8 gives 5.007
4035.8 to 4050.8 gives 4.658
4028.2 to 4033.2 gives 4.304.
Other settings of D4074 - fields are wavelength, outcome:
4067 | 5.699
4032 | 4.792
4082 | 6.764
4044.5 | 4.658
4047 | 5.277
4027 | 4.504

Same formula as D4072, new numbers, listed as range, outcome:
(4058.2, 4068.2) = 5.181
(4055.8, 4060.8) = 5.254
